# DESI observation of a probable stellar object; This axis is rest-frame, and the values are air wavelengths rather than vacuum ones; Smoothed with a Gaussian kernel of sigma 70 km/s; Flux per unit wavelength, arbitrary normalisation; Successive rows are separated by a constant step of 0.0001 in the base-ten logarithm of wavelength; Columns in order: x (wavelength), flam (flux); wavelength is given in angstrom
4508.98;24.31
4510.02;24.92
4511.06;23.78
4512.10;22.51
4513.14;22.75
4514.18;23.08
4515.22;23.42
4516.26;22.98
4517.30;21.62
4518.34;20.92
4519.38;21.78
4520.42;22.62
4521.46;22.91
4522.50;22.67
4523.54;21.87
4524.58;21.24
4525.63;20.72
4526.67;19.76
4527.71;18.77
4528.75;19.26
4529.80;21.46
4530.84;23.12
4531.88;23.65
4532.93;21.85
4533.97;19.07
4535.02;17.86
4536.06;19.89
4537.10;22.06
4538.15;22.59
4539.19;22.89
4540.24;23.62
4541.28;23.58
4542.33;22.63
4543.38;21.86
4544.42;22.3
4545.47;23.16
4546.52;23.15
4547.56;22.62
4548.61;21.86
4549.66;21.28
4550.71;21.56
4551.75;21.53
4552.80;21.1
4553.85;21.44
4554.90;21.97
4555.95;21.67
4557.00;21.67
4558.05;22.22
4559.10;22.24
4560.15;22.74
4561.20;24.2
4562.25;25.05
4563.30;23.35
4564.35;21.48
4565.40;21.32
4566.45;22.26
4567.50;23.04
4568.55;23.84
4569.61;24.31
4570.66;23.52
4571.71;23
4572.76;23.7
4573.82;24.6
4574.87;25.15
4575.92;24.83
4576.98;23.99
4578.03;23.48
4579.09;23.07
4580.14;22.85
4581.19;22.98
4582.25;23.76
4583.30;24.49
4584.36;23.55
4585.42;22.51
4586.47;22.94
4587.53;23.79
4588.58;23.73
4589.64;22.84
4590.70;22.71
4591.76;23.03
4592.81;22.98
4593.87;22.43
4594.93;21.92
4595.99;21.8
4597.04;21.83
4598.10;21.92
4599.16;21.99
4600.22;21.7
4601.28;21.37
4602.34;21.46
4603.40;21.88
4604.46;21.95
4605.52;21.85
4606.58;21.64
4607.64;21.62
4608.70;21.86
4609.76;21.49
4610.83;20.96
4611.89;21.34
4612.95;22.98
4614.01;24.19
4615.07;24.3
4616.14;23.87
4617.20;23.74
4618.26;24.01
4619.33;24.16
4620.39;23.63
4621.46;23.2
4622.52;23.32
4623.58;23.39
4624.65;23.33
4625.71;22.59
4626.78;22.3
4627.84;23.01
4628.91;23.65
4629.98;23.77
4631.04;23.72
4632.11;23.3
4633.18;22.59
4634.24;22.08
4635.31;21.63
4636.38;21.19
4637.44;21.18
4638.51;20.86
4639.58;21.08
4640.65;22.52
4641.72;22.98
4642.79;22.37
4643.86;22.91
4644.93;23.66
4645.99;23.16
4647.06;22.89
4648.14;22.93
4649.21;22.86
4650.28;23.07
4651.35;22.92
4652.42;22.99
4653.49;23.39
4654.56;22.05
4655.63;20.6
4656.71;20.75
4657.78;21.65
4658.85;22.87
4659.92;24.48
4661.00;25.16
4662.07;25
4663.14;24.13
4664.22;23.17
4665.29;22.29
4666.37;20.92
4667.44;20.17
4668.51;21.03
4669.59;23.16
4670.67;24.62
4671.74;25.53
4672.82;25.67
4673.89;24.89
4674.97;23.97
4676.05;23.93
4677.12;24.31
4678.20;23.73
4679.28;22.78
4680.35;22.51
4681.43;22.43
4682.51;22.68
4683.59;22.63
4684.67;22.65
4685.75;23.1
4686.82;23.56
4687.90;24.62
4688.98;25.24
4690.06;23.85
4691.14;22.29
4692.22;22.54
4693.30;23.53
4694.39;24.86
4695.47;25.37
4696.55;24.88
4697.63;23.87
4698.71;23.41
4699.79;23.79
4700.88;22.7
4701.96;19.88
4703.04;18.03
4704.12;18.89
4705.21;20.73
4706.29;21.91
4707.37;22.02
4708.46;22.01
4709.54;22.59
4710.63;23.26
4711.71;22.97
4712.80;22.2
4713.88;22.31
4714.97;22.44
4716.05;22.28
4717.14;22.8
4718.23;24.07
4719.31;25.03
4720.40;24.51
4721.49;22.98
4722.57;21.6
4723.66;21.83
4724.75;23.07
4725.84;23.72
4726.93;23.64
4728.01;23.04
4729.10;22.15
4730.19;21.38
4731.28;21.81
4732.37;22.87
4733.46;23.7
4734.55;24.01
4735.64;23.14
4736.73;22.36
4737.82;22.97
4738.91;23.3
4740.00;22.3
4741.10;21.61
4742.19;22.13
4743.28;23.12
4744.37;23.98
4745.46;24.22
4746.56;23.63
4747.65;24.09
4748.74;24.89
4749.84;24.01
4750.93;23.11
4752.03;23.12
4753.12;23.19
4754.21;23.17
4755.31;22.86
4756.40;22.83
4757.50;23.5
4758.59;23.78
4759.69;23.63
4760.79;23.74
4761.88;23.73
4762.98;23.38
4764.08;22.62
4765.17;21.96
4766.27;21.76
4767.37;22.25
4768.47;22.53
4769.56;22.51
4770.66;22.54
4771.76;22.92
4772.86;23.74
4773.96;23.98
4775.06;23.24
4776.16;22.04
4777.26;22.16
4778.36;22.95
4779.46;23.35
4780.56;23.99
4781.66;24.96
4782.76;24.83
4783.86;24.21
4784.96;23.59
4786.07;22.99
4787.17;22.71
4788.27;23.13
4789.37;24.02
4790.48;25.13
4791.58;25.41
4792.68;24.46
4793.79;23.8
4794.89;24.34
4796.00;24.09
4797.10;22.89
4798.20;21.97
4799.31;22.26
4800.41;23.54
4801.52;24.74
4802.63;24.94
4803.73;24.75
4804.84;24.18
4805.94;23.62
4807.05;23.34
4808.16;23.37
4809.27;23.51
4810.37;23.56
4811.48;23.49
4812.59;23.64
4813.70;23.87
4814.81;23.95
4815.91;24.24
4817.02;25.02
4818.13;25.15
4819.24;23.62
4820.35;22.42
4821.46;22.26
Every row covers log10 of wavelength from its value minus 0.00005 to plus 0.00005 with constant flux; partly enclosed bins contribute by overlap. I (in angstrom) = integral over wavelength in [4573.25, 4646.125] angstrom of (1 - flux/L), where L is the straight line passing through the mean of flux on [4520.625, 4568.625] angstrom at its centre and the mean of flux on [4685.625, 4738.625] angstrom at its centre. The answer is -1.6 angstrom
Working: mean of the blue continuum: 22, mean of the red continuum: 22.9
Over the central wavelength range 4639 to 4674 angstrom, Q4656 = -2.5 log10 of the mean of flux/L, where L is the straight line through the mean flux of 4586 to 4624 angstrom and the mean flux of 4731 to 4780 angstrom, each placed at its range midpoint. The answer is -0.008 mag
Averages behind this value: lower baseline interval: 22.6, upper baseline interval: 23.1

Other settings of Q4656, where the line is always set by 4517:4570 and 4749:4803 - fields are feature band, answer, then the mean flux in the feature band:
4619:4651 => -0.01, 22.8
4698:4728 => 0.03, 22.4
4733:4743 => 0.02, 22.8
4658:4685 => -0.03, 23.4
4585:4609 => 0.00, 22.3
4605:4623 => -0.02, 22.8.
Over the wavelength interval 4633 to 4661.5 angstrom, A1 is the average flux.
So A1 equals 22.5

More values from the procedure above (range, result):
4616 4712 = 22.9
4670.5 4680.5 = 24.3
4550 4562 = 22.1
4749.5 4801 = 23.3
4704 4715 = 22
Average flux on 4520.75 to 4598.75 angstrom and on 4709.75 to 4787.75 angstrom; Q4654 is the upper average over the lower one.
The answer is 1.0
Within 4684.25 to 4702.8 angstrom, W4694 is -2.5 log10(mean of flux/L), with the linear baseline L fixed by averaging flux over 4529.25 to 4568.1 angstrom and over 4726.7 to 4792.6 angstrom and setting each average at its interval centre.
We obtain -0.03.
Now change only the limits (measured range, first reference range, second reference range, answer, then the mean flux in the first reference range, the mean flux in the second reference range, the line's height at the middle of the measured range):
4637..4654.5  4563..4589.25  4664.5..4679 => 0.04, 23.4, 23.4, 23.4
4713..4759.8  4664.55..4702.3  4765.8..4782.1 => 0.00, 23.4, 23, 23.1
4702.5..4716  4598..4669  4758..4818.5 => 0.07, 22.6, 23.6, 23.1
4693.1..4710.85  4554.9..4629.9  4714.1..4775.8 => 0.03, 22.9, 23.1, 23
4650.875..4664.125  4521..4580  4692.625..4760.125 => -0.02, 22.3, 22.9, 22.7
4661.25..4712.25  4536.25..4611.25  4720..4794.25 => 0.00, 22.6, 23.2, 23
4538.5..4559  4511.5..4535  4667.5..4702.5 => -0.01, 21.6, 23.5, 21.9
